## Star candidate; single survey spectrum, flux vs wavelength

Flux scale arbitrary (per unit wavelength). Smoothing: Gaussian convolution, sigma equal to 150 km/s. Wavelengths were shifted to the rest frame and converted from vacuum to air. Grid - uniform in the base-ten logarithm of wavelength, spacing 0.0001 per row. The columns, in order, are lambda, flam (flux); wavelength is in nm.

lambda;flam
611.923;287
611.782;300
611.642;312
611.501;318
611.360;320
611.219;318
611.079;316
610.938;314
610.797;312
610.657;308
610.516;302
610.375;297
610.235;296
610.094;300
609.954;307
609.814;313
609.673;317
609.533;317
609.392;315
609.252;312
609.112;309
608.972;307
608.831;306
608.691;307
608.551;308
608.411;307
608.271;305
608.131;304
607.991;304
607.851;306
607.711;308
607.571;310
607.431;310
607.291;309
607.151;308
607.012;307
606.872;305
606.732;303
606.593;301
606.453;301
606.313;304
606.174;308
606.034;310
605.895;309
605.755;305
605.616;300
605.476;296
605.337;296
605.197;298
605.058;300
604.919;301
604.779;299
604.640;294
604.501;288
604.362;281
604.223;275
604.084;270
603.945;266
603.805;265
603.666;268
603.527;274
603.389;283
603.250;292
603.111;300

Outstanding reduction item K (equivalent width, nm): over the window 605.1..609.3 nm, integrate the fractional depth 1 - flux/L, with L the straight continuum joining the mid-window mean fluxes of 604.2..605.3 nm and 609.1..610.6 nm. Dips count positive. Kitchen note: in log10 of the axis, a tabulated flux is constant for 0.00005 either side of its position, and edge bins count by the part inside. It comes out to -0.08 nm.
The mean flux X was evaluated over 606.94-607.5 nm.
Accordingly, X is 309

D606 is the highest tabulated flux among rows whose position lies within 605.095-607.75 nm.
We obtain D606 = 310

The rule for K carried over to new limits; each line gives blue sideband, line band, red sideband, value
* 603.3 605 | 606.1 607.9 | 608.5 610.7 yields -0.07 nm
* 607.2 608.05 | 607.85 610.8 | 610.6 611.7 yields 0.04 nm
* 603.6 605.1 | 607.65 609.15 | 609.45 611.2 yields -0.03 nm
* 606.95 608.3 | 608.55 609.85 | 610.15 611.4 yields -0.01 nm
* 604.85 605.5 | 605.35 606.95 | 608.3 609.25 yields -0.01 nm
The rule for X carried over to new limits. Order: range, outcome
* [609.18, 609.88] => 315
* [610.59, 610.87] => 310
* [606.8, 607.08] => 305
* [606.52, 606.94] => 303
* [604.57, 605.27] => 298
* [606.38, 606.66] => 300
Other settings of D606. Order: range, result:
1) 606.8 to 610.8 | 317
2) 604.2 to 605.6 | 301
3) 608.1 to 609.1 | 308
